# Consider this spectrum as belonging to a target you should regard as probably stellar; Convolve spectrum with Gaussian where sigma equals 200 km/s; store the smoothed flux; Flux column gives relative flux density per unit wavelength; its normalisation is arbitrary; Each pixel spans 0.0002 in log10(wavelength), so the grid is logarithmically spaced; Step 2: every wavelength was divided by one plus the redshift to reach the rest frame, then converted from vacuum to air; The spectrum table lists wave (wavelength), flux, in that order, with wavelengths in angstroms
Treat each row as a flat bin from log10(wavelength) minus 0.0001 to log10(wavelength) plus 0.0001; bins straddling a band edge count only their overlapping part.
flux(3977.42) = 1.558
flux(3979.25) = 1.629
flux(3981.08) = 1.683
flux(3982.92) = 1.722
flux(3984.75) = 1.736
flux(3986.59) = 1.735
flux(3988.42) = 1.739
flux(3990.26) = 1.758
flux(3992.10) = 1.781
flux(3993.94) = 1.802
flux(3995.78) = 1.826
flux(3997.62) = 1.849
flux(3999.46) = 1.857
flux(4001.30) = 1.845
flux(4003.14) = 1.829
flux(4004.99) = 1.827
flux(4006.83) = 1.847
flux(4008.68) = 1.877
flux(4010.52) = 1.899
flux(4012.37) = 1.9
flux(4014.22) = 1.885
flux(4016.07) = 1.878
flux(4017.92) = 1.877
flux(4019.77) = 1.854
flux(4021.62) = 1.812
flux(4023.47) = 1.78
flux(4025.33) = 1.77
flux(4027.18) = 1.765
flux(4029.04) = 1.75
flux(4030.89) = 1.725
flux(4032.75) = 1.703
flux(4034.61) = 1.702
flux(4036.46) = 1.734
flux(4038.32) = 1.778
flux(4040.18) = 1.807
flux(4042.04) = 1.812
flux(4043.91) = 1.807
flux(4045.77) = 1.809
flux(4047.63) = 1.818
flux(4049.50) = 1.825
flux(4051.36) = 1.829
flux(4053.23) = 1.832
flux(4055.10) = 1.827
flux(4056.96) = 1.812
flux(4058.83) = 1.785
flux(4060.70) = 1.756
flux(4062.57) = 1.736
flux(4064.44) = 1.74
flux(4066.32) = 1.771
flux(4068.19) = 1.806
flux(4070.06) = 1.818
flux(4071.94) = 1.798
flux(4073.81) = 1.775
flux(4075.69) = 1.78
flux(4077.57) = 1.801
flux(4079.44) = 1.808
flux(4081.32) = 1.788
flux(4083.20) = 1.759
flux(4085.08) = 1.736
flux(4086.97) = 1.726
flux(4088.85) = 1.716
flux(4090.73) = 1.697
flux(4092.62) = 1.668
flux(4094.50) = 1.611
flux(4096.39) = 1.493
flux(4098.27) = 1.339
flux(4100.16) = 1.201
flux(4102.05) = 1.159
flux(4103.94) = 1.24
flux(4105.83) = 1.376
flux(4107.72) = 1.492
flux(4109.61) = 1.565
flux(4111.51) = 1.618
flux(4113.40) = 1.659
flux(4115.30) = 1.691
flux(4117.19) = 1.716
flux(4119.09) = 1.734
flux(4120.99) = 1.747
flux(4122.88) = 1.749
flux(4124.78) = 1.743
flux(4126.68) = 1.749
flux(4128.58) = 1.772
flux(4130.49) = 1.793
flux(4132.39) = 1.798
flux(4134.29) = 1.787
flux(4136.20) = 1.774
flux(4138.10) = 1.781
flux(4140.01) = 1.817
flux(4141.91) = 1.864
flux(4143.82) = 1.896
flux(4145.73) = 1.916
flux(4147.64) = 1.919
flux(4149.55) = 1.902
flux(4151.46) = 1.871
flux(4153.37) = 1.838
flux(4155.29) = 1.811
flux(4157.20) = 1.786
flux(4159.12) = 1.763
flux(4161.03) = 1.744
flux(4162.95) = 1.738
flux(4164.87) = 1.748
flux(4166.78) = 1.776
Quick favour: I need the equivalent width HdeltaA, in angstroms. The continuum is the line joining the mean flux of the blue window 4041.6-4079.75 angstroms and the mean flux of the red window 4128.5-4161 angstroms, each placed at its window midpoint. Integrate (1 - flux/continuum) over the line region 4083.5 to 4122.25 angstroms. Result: 5.3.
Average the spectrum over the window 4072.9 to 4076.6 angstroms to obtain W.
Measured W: 1.78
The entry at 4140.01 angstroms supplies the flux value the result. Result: 1.817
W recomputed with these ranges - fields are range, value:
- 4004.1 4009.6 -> 1.85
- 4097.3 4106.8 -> 1.27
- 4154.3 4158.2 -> 1.79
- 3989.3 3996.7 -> 1.79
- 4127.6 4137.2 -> 1.78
